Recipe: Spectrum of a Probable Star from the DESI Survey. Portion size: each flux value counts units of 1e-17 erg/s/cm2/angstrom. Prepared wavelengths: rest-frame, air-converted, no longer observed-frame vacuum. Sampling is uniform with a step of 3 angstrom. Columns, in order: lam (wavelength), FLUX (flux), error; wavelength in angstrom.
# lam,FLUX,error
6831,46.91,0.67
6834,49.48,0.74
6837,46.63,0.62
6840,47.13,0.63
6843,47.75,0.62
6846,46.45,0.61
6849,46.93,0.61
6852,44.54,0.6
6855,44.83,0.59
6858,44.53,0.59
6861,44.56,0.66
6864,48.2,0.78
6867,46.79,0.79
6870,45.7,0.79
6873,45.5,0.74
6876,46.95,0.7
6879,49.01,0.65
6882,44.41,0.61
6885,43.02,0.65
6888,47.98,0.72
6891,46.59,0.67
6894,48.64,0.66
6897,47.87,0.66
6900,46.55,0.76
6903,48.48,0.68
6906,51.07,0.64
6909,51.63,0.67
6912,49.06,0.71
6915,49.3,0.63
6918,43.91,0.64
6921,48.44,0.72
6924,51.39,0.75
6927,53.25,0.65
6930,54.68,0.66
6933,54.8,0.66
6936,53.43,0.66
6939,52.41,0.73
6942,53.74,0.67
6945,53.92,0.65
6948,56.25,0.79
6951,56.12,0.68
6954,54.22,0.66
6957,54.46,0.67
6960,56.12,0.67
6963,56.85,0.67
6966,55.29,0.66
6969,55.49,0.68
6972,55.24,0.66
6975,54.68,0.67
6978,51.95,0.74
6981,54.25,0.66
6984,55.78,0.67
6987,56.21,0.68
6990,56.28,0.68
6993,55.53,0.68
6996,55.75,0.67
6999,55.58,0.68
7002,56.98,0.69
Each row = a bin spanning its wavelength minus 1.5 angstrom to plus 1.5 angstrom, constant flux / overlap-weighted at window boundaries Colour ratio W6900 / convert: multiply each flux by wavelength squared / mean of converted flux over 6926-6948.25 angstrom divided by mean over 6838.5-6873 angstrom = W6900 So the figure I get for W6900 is 1.20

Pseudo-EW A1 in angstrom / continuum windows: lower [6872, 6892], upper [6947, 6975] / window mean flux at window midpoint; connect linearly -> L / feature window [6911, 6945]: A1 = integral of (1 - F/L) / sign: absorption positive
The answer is 0.1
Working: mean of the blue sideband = 46.2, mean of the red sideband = 55.5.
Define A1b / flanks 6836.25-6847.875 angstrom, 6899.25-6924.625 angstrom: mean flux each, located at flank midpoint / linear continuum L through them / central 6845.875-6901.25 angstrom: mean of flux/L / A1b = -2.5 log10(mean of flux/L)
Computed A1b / 0.04 mag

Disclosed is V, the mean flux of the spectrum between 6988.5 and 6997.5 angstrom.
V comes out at 55.9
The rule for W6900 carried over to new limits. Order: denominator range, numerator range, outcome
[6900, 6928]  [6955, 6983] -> 1.13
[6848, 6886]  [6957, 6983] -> 1.24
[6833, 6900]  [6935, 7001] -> 1.22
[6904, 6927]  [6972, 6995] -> 1.13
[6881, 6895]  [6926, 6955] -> 1.20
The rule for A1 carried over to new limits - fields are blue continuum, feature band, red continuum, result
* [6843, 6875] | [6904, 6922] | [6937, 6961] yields 0.8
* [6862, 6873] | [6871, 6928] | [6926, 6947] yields 2.2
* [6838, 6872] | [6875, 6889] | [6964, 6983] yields 0.5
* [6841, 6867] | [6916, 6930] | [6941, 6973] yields 0.6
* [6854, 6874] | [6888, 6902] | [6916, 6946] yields 0.3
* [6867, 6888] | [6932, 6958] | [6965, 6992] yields -1.2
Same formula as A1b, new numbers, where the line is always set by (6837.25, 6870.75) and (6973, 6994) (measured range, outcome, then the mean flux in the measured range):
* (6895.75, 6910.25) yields 0.01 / 49.1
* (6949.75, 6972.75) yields -0.04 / 55.5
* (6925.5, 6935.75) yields -0.06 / 54.1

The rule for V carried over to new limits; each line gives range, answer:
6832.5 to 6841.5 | 47.7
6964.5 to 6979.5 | 54.5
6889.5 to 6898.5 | 47.7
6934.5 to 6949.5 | 54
